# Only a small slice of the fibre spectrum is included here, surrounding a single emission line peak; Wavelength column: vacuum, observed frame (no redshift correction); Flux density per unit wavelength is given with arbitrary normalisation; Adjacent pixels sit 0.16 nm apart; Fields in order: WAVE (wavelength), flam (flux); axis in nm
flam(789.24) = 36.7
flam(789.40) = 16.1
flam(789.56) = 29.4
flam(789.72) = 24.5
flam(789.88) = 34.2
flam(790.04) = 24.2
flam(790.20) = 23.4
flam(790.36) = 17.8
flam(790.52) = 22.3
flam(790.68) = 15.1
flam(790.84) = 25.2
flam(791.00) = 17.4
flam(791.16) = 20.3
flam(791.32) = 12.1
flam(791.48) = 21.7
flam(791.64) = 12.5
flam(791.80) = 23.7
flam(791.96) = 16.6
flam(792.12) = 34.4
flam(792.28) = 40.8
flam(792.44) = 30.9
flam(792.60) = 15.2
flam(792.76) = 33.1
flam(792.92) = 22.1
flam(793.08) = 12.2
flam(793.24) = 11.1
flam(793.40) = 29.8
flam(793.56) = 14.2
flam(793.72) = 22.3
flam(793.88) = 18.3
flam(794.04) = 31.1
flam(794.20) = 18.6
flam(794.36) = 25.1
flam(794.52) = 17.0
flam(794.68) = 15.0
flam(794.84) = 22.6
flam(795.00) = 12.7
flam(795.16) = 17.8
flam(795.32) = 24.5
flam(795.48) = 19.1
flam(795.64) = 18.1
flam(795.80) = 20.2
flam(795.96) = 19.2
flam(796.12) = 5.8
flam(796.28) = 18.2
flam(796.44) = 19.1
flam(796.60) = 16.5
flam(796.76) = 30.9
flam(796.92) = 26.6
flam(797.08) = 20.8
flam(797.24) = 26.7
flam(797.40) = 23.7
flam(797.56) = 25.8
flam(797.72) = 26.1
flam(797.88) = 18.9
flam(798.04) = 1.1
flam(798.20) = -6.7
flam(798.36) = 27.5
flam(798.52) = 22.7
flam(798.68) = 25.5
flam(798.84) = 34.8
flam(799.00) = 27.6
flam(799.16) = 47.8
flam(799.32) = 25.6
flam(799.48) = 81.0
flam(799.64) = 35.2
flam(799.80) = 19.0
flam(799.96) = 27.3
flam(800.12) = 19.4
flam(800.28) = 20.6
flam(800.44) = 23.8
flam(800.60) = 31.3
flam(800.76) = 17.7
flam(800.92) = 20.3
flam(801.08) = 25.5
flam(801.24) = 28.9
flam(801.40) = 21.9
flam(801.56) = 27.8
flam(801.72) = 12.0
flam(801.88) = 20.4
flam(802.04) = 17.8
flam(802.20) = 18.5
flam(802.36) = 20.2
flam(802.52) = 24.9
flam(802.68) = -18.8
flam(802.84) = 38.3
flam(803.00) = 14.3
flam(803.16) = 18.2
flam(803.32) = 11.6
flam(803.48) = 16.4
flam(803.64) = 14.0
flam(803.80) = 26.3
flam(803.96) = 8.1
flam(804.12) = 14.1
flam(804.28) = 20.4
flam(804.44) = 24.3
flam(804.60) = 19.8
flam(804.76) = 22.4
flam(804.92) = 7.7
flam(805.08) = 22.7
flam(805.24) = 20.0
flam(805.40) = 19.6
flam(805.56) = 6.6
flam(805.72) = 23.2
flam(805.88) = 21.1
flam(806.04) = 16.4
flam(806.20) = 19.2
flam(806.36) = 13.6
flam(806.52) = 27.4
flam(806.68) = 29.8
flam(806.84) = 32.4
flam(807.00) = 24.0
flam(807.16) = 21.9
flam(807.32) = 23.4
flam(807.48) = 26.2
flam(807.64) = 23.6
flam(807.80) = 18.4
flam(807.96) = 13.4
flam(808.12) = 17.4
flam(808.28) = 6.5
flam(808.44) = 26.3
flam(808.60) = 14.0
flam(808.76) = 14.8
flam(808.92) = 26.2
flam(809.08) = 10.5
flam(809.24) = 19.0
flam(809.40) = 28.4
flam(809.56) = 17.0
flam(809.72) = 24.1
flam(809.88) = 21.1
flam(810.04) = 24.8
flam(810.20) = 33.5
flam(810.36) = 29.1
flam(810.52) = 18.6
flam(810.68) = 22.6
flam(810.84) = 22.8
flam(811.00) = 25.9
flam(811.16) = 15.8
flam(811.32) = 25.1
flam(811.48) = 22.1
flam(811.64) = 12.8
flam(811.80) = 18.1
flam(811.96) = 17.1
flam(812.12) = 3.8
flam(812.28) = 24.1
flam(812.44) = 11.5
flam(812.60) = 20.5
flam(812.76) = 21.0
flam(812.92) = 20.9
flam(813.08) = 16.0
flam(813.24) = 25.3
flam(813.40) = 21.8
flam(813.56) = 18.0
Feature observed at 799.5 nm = [O II] 3727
